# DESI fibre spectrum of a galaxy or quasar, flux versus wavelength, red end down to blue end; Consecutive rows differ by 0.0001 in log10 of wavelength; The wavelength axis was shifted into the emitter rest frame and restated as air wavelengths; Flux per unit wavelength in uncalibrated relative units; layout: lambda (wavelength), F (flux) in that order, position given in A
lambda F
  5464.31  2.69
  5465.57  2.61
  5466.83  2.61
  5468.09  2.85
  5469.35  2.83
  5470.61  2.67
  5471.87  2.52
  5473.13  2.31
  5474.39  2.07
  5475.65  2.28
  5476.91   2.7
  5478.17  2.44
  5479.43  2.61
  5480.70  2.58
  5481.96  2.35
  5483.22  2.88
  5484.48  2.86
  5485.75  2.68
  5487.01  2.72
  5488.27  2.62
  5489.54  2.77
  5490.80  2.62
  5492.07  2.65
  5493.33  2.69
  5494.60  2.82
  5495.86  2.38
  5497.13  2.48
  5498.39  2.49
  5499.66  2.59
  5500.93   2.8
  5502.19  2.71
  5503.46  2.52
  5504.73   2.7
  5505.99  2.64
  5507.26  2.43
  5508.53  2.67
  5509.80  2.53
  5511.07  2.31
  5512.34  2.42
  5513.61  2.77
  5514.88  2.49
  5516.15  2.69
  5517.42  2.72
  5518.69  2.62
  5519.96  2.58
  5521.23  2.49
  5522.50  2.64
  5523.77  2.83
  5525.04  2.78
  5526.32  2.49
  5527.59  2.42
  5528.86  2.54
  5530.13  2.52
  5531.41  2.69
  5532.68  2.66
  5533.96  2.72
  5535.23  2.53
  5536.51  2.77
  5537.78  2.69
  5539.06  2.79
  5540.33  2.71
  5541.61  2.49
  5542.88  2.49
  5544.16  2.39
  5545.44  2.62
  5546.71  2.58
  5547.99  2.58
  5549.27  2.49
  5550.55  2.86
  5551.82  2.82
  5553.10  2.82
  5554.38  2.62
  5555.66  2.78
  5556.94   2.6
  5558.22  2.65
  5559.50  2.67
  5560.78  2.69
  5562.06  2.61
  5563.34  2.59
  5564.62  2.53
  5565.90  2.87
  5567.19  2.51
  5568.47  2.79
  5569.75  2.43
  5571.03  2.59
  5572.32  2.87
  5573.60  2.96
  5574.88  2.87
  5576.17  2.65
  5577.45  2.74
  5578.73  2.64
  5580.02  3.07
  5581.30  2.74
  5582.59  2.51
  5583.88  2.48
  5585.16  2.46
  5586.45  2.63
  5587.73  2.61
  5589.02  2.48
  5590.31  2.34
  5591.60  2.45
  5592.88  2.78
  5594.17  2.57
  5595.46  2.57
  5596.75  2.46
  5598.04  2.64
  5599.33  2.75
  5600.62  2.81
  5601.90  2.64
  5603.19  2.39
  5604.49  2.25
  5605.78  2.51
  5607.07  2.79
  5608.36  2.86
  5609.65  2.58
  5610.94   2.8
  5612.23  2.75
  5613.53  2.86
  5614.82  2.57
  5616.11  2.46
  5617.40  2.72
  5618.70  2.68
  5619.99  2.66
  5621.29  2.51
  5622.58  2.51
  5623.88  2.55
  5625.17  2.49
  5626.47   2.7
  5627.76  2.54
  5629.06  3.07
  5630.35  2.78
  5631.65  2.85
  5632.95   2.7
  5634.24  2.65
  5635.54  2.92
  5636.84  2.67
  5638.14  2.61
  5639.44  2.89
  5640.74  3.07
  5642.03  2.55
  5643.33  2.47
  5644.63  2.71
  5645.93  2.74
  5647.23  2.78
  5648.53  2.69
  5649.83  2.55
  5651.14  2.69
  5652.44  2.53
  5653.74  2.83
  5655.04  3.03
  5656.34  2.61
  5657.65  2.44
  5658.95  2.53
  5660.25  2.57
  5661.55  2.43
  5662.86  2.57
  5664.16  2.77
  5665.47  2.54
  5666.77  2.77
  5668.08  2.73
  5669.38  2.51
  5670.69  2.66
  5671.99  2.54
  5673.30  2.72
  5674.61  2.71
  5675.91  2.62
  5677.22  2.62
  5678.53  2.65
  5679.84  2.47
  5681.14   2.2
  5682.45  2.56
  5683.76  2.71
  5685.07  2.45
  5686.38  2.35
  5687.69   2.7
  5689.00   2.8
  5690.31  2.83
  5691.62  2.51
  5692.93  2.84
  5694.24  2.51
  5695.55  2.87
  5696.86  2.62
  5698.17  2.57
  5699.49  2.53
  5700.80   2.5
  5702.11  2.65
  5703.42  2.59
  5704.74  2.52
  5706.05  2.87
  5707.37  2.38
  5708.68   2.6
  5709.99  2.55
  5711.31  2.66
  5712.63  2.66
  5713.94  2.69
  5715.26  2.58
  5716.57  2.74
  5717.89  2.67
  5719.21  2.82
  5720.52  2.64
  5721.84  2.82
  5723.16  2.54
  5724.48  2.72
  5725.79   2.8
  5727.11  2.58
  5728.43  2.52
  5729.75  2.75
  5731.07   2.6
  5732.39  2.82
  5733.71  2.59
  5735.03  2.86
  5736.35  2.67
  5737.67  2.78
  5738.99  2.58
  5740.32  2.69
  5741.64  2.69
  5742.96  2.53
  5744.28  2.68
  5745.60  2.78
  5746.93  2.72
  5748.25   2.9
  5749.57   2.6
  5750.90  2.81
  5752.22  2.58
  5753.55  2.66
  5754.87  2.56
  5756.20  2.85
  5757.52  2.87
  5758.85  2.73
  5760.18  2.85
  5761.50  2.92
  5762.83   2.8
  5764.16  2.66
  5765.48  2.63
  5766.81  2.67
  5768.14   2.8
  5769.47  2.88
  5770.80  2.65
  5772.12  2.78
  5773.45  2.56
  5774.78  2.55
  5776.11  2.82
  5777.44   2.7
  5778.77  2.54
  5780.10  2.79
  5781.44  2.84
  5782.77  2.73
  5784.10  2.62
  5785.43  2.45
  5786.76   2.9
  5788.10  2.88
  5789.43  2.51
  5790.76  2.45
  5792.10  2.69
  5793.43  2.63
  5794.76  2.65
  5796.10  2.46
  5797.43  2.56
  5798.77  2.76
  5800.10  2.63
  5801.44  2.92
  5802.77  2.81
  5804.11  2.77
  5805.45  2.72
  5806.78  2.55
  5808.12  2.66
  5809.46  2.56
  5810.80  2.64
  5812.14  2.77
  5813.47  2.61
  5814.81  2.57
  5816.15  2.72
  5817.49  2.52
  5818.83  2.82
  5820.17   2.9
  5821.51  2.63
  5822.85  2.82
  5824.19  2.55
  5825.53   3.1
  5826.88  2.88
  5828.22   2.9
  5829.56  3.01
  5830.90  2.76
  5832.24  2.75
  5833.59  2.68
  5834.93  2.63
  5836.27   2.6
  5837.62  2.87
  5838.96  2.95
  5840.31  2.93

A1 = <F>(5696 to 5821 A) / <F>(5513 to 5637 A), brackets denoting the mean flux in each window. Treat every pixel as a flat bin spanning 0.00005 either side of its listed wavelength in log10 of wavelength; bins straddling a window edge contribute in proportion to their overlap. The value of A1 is 1.01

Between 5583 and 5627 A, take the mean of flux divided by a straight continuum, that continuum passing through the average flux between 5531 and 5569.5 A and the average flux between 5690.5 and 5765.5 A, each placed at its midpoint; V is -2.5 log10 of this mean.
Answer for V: 0.03 mag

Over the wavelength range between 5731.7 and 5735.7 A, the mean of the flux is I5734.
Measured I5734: 2.76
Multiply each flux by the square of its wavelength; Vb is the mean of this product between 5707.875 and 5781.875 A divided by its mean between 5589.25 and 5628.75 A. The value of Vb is 1.09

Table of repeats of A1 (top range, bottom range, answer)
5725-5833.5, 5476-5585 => 1.03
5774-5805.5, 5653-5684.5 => 1.02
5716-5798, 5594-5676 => 1.01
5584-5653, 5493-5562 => 1.01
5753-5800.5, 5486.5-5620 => 1.02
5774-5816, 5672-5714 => 1.02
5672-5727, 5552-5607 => 1.00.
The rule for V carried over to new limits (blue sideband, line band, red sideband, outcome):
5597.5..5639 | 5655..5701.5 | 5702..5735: 0.02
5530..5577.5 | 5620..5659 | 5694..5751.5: -0.01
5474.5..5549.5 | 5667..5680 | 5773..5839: 0.01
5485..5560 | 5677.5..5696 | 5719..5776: 0.04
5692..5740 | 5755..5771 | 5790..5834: -0.03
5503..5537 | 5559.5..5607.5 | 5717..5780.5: 0.00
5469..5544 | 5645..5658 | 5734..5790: -0.01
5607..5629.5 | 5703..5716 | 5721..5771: 0.04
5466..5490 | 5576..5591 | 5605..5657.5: 0.02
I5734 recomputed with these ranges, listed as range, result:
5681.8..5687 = 2.52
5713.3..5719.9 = 2.7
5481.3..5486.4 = 2.69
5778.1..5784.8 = 2.7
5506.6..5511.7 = 2.48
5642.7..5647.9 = 2.68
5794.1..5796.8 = 2.55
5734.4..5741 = 2.71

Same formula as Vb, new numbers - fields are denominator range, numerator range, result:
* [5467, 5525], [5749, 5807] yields 1.15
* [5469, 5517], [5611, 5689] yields 1.08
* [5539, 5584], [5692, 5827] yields 1.08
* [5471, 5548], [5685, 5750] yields 1.11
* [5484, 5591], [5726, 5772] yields 1.11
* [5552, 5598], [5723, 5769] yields 1.09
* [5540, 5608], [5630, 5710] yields 1.04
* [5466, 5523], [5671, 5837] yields 1.13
